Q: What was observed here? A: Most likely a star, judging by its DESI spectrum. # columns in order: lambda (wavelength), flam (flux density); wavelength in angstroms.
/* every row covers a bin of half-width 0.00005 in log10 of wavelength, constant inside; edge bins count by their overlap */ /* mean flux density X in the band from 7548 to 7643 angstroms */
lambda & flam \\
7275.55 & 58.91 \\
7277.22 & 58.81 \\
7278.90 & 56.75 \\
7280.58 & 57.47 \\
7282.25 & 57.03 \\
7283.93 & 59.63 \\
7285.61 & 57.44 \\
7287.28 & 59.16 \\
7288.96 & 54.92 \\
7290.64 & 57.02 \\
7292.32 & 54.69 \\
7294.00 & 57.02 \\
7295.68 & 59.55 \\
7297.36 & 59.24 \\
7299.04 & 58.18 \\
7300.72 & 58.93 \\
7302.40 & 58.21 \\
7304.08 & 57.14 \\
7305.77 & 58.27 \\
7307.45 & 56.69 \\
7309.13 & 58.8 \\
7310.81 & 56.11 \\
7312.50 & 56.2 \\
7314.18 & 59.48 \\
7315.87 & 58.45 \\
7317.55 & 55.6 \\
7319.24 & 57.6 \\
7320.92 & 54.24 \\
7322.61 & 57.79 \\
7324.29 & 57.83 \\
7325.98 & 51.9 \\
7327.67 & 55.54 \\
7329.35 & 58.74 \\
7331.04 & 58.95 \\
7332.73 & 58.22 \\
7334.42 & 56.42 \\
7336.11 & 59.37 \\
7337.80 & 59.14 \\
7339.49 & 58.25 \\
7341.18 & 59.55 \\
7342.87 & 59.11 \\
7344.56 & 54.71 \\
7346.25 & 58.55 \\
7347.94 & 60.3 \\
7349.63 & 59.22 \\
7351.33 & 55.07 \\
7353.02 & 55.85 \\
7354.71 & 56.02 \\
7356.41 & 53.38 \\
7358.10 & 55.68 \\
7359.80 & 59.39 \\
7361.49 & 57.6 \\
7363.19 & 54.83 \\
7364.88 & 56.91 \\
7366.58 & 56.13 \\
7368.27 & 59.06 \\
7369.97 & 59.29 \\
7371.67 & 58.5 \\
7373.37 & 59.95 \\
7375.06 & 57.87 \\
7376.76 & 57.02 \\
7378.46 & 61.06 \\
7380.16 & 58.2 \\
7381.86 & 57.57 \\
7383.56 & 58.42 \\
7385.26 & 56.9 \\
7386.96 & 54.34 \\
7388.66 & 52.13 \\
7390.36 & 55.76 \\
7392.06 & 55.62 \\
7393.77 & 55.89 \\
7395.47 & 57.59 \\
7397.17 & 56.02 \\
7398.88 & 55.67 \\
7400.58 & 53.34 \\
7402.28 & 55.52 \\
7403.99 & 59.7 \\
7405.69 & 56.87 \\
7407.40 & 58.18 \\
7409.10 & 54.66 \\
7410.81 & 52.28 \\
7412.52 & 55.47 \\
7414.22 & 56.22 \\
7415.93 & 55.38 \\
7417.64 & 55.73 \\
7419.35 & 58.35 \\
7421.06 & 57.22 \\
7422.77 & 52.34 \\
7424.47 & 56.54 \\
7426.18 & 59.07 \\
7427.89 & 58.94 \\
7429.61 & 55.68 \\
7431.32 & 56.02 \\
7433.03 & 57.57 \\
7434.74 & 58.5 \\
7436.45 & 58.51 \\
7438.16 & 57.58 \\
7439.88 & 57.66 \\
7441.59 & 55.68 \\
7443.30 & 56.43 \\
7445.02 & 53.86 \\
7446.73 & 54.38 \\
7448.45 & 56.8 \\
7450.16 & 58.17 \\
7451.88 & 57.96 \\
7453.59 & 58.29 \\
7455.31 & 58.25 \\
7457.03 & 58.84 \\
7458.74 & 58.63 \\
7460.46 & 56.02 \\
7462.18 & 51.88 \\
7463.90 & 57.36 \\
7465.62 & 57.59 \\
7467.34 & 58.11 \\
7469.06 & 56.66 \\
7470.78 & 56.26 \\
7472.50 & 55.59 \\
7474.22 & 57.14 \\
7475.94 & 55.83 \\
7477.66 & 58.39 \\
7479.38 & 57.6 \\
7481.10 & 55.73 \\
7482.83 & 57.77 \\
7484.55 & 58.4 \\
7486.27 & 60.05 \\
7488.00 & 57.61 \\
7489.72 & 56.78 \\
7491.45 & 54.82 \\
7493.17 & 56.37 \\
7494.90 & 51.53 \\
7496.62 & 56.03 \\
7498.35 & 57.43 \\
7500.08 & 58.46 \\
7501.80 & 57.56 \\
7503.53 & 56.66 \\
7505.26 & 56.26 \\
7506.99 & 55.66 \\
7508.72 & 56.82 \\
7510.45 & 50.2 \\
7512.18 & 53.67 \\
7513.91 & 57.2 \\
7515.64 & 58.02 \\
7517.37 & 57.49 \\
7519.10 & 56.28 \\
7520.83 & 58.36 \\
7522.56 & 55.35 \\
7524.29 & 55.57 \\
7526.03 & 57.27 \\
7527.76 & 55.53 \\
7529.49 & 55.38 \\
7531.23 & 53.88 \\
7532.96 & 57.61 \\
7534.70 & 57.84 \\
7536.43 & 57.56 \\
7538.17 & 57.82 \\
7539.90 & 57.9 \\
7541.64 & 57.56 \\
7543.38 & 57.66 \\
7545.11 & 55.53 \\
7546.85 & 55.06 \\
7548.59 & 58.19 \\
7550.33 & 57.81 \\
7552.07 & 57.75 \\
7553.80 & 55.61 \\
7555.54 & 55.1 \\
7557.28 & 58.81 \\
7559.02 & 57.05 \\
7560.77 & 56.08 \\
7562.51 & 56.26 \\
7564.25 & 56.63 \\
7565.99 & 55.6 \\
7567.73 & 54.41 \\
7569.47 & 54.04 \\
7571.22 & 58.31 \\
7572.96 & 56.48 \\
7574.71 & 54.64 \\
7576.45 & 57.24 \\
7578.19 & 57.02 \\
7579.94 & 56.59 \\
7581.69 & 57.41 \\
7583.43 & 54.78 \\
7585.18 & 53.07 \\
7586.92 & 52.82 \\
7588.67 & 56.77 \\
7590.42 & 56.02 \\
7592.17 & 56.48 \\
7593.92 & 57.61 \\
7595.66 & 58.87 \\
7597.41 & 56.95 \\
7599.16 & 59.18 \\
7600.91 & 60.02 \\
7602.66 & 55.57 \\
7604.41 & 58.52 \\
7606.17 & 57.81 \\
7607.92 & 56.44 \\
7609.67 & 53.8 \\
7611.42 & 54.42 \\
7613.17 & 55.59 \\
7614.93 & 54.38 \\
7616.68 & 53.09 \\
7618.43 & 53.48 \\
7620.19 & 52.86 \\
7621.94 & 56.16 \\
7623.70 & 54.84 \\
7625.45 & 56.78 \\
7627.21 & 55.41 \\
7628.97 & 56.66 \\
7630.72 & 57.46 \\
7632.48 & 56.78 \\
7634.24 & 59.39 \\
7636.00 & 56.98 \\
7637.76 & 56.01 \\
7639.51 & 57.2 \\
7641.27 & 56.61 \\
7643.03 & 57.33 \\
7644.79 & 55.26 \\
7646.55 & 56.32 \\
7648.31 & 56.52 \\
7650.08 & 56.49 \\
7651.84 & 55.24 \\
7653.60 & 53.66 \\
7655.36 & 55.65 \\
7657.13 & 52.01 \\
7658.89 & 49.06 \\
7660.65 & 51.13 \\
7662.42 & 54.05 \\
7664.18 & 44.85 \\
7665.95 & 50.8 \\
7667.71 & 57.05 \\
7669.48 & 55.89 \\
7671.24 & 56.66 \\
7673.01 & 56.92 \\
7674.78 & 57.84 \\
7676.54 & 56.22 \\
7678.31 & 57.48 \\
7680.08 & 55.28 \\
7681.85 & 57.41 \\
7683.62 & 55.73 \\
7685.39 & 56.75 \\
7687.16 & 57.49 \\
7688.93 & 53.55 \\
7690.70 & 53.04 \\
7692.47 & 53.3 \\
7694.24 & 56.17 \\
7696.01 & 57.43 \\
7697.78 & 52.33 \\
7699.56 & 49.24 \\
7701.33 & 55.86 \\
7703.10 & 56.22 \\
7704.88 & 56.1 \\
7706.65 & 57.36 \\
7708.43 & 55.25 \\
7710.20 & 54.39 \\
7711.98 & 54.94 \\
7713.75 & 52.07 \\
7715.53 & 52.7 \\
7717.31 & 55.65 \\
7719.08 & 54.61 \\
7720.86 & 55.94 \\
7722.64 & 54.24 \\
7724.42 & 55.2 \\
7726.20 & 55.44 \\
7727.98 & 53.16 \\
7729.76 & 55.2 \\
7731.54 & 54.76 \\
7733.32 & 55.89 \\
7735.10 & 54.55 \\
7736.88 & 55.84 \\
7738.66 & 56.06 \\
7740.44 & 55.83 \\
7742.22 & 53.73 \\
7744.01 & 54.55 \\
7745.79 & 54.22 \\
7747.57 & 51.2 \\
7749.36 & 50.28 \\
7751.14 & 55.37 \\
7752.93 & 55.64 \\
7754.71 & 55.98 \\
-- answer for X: 56.3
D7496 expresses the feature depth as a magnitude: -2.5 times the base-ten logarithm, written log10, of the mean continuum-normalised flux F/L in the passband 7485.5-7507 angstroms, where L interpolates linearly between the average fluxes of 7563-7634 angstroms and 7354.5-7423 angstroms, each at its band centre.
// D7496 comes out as 0.00 mag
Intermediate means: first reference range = 56.6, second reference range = 56.1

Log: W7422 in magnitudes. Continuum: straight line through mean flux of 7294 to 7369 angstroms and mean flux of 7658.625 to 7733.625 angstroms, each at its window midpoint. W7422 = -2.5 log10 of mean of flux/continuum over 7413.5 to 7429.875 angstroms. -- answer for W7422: 0.00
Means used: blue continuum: 57.4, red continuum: 54.7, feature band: 56.5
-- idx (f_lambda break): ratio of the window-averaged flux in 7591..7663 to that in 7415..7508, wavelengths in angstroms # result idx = 1.0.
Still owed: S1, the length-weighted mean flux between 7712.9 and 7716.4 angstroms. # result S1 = 52.3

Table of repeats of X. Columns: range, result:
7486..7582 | 56.4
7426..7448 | 56.8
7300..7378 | 57.4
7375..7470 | 56.6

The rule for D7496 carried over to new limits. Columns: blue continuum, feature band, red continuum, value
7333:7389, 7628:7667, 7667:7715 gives 0.02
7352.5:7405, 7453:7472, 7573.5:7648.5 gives -0.01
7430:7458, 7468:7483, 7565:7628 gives 0.00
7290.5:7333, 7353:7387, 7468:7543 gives -0.01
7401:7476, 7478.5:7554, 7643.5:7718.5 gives -0.01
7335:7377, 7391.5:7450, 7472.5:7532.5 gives 0.01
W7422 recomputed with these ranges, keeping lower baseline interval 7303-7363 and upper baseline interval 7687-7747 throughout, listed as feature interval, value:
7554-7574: -0.01 mag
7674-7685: -0.03 mag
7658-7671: 0.06 mag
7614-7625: 0.02 mag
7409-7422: 0.02 mag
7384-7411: 0.02 mag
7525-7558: -0.02 mag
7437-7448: 0.01 mag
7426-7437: -0.02 mag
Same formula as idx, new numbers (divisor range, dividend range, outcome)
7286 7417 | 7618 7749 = 0.96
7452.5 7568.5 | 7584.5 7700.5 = 0.98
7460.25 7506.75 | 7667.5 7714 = 0.98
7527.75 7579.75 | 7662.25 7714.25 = 0.97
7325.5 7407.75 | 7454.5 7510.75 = 0.99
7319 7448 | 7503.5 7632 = 0.99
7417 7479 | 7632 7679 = 0.97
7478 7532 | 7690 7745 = 0.97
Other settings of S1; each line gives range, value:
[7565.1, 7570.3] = 54.8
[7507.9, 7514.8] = 54.5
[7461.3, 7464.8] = 54.6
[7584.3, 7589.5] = 54.2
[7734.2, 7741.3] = 55.6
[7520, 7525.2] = 56.4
